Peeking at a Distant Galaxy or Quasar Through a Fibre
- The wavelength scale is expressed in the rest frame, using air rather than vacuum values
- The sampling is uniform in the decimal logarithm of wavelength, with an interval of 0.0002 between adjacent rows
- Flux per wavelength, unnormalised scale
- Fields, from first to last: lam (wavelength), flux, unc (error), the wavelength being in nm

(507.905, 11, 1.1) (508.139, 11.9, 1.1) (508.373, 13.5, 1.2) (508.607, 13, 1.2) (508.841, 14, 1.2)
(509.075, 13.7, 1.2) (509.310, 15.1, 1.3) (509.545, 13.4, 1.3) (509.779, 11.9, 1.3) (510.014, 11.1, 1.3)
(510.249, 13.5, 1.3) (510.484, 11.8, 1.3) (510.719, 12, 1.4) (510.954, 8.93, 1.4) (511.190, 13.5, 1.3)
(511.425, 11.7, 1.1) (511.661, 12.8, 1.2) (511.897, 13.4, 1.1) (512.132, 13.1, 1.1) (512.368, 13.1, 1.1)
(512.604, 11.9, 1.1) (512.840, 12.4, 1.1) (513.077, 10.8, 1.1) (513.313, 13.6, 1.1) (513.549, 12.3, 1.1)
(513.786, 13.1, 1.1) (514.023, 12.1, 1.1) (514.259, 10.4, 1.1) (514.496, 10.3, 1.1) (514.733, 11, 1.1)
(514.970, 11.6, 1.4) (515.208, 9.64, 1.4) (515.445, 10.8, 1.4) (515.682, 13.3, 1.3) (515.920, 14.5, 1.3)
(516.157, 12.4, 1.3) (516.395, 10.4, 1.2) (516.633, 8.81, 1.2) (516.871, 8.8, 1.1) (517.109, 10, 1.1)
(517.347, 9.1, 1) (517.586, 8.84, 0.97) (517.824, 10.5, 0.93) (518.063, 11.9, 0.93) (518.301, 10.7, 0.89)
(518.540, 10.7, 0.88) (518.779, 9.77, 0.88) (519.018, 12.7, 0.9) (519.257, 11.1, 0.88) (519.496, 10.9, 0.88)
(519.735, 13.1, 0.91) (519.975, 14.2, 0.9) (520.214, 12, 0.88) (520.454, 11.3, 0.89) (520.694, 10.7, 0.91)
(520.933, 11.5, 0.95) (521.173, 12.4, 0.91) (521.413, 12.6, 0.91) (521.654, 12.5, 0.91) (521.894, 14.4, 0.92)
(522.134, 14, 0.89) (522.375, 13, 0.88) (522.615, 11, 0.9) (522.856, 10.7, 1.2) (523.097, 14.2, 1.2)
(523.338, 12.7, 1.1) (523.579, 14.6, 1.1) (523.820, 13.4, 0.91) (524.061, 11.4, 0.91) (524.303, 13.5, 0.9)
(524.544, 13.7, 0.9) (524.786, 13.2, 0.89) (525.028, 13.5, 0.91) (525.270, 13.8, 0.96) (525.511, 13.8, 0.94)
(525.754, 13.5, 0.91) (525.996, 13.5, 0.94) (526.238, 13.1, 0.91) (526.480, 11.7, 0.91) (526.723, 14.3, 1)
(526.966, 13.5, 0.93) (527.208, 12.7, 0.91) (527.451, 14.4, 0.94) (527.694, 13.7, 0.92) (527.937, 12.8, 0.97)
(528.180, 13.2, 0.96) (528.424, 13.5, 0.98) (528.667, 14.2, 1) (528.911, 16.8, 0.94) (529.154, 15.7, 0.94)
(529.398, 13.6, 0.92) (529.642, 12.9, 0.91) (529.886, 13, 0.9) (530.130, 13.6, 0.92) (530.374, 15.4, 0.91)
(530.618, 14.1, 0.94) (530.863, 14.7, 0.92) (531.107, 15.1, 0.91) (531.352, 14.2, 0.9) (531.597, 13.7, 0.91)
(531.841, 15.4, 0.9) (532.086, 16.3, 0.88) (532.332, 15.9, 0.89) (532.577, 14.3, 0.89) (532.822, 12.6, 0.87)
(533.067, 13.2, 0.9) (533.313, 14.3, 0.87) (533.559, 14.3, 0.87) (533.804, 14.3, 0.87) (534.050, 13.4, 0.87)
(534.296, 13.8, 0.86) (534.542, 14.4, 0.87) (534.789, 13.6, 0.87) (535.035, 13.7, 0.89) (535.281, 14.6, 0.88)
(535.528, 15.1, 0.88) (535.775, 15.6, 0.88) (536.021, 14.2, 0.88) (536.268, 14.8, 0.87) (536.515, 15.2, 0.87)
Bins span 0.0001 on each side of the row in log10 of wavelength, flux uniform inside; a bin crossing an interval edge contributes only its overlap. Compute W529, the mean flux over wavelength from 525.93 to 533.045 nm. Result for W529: 14.1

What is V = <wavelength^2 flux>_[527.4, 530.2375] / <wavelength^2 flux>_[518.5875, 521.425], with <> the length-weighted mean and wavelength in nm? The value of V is 1.22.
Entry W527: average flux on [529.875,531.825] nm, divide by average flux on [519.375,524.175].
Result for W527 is 1.1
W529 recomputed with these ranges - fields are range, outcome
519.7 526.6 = 12.9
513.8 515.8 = 11.2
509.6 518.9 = 11.5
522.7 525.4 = 13.1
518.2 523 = 12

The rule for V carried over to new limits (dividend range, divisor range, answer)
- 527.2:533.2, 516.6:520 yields 1.39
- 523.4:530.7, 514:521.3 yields 1.27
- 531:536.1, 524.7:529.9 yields 1.08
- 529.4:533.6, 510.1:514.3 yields 1.25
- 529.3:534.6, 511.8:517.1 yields 1.30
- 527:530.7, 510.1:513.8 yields 1.21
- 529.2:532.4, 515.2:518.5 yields 1.42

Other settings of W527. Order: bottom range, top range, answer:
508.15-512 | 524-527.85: 1.05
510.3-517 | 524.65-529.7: 1.17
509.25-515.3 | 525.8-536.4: 1.17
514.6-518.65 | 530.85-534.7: 1.33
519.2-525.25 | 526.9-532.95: 1.12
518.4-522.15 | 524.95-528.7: 1.11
